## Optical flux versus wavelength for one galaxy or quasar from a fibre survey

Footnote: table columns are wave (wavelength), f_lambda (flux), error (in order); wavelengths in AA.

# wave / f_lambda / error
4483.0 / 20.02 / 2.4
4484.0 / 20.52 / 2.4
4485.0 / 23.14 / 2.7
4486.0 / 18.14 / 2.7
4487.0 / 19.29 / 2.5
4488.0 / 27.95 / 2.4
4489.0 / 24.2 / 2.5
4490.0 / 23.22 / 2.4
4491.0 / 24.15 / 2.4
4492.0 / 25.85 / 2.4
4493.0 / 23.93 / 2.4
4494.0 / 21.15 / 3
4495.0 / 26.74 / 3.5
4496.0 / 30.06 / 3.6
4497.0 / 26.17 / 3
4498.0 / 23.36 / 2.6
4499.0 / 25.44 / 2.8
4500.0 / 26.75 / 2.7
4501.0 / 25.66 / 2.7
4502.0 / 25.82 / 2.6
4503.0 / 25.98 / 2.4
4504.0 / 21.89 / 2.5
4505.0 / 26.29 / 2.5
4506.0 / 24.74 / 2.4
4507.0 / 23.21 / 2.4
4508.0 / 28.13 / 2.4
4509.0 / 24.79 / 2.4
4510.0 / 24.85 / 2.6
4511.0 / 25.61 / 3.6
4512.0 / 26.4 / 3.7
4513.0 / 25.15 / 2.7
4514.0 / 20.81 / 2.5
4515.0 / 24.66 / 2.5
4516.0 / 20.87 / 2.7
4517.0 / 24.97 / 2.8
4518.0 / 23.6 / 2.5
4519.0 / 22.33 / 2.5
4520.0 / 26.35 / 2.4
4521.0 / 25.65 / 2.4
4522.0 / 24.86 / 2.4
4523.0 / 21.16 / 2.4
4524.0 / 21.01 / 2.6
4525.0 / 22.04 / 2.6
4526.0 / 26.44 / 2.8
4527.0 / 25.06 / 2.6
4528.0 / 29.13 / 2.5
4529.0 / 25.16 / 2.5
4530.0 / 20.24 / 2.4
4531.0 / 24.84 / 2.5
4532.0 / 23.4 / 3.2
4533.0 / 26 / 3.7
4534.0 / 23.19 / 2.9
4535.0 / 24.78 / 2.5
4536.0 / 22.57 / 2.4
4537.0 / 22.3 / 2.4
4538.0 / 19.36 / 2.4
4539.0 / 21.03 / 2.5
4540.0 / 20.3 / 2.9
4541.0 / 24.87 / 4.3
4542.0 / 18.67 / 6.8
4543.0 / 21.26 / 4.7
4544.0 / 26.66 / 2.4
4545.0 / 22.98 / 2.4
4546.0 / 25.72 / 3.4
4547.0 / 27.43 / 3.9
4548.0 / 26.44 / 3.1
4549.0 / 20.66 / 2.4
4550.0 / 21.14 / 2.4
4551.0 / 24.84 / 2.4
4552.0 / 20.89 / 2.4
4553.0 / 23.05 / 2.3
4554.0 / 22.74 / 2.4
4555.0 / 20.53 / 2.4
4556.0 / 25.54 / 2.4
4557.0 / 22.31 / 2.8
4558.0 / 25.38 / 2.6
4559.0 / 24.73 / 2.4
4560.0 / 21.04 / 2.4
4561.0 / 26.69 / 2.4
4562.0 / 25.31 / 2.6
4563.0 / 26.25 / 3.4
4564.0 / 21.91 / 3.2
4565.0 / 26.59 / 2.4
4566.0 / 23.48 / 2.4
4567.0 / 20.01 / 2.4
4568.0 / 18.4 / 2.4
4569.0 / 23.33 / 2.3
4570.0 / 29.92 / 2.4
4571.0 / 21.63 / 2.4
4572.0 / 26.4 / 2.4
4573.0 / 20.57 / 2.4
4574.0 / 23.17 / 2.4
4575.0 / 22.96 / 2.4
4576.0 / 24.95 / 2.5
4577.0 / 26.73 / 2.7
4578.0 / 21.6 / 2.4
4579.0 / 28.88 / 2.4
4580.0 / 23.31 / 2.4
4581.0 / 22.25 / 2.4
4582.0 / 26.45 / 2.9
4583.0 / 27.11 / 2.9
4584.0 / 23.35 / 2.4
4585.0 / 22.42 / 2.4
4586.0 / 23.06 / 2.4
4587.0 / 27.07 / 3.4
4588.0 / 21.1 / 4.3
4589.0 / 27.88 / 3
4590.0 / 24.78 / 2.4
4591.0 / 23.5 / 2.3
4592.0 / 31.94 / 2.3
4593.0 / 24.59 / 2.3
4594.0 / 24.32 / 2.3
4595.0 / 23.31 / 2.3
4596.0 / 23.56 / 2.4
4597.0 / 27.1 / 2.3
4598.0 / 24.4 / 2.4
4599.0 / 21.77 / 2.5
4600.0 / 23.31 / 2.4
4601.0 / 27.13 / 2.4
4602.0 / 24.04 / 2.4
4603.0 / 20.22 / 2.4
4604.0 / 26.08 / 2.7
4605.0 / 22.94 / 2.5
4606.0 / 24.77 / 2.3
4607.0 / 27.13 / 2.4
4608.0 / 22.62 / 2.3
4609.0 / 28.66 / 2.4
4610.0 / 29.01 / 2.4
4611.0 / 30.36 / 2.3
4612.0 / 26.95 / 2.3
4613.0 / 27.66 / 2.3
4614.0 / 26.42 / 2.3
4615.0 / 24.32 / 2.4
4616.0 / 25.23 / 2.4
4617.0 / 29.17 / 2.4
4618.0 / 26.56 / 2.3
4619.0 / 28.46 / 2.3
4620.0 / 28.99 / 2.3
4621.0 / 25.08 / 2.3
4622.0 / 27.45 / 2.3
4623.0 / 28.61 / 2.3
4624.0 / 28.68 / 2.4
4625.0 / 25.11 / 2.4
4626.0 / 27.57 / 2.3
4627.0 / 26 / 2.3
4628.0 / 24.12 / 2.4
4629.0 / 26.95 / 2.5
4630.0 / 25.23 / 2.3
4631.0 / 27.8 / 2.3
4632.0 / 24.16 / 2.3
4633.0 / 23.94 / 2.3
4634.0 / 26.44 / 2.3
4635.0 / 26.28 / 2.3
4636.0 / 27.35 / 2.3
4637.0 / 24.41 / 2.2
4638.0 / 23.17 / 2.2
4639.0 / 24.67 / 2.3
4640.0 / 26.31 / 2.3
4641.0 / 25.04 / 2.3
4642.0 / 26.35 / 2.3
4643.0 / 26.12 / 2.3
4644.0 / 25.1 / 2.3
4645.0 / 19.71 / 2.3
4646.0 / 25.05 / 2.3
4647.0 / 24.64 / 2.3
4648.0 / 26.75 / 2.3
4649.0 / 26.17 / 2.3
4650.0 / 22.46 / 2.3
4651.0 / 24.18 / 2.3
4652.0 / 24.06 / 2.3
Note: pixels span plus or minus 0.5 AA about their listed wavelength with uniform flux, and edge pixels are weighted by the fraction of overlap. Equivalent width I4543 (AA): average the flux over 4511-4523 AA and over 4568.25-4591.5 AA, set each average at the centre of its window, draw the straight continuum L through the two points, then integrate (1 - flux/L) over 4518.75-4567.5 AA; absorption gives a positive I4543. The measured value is 1.3 AA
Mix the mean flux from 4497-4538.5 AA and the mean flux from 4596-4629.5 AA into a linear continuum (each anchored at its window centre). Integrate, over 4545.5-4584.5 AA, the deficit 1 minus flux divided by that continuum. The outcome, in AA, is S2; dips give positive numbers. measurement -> 1.9 AA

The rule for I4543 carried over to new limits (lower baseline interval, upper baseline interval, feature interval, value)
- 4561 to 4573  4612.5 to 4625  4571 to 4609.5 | 1.2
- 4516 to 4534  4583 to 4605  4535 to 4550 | 0.8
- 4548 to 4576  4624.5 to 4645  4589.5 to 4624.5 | -1.8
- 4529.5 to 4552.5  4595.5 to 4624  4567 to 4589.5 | 0.5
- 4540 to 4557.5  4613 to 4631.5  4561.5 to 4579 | 0.3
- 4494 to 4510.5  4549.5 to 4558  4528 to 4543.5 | 0.7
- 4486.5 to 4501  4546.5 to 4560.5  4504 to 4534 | -0.1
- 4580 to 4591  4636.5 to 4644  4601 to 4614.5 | -0.7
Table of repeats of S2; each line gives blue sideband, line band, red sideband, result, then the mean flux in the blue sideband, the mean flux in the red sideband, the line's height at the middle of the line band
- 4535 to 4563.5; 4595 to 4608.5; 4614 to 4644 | 0.53 AA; 23.3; 26.2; 25.2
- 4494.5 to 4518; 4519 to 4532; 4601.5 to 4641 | 0.55 AA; 25.1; 26.1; 25.3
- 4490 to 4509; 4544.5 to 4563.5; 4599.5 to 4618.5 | 1.26 AA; 25.2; 25.9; 25.6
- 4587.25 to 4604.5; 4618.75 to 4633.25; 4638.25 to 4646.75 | -1.08 AA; 24.7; 24.7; 24.7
